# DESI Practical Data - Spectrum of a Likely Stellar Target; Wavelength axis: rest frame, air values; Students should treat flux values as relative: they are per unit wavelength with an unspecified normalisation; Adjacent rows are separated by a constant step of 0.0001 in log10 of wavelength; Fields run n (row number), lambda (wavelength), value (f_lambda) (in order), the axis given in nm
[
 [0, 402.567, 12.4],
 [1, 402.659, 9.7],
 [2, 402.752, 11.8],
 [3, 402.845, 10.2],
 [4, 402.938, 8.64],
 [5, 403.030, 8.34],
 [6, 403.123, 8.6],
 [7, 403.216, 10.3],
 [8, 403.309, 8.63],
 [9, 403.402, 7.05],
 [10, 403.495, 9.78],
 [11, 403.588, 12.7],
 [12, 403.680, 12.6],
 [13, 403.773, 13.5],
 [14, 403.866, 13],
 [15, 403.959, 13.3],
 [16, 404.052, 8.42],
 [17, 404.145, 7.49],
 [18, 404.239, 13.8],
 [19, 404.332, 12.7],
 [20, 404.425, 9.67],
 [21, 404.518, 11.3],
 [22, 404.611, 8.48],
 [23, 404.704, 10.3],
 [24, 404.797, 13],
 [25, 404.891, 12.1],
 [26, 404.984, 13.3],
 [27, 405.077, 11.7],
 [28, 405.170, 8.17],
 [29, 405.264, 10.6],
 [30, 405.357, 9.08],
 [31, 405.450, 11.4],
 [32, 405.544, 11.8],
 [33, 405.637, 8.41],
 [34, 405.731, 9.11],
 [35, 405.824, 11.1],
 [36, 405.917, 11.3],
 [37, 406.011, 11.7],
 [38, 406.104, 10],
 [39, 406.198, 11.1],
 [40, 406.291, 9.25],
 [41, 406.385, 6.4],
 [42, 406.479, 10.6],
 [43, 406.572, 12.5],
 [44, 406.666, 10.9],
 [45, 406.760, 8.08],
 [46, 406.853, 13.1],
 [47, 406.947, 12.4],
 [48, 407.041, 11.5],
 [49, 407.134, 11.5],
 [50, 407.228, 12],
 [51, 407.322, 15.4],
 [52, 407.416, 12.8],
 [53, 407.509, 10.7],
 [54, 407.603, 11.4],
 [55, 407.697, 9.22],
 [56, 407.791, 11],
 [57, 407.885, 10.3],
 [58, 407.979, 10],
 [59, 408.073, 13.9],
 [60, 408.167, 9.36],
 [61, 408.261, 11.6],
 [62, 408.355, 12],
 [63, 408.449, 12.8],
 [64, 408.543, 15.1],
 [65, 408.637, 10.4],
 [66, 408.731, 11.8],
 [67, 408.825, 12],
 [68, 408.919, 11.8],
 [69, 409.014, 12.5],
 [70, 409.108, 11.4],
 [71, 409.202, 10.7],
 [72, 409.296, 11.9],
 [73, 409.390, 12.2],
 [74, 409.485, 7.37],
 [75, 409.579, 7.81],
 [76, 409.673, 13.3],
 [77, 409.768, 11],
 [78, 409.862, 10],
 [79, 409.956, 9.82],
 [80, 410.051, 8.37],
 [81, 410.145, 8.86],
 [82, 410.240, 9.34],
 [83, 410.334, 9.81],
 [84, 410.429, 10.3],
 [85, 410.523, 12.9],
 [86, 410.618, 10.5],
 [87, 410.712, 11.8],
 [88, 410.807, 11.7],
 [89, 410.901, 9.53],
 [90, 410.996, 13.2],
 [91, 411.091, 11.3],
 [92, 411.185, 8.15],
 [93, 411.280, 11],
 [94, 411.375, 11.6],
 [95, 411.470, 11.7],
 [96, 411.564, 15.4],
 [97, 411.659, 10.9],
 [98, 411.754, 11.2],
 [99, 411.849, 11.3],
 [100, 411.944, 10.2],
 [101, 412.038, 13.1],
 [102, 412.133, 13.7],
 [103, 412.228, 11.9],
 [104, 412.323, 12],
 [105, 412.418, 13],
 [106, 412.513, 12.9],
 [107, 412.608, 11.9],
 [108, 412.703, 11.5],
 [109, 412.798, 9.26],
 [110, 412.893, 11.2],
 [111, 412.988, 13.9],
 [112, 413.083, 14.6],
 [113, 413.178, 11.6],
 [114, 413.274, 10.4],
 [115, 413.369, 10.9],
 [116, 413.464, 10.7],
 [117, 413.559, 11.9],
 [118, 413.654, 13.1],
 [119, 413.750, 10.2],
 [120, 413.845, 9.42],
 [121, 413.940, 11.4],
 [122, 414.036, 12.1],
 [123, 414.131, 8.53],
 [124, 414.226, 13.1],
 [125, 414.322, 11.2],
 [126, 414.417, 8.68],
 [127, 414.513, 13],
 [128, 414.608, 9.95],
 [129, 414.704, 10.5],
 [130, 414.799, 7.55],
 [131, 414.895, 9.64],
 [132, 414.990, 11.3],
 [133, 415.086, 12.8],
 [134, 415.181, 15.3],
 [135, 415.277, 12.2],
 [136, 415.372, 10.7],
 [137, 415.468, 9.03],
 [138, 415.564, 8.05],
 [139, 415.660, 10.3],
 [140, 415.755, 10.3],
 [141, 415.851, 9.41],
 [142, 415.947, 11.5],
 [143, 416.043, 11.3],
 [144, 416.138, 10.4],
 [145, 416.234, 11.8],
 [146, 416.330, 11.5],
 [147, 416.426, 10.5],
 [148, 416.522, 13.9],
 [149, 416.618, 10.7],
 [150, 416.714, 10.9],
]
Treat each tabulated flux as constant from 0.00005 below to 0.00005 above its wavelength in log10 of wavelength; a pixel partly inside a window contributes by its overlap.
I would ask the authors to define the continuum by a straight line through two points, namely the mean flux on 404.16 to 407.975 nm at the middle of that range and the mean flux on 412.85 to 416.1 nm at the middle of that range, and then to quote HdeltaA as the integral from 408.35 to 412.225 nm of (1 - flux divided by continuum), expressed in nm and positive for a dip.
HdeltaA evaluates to -0.077 nm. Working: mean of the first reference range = 10.9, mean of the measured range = 11.2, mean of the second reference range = 11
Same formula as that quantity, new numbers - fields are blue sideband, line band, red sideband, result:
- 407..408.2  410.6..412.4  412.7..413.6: -0.01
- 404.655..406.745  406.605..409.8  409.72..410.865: -0.30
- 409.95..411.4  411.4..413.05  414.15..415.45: -0.21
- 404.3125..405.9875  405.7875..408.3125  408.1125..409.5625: 0.01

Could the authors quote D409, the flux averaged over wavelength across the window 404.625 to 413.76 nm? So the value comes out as 11.2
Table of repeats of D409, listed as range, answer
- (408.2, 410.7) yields 11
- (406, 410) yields 11.2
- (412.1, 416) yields 11.2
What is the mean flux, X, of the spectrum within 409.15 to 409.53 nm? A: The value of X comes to 10.6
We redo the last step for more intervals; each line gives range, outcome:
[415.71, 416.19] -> 10.6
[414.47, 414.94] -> 10.1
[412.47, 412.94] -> 11.3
